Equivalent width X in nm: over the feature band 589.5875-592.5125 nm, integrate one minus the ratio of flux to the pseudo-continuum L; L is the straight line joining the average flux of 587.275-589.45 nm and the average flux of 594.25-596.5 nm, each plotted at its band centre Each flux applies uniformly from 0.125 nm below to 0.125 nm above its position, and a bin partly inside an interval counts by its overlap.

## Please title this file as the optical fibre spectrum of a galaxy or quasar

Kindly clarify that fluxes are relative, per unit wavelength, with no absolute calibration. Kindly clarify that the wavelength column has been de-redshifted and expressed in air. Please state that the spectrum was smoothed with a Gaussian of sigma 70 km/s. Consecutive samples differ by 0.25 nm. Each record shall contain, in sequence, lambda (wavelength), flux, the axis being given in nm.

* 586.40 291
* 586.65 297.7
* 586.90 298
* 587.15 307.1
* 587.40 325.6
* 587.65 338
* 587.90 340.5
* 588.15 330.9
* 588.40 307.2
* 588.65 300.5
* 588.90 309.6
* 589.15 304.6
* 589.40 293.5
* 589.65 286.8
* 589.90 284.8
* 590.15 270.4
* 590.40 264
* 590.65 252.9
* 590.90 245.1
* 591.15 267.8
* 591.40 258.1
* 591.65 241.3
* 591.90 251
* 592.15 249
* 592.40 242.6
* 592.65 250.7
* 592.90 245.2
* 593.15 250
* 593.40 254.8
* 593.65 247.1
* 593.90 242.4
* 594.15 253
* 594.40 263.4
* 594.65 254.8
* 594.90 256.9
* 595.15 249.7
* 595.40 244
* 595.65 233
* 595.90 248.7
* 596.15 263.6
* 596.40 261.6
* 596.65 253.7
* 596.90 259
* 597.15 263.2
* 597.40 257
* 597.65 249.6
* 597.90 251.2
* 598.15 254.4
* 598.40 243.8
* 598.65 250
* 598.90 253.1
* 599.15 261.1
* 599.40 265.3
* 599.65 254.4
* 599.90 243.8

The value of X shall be 0.34 nm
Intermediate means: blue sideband 318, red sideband 253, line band 259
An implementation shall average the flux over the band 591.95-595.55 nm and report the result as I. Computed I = 250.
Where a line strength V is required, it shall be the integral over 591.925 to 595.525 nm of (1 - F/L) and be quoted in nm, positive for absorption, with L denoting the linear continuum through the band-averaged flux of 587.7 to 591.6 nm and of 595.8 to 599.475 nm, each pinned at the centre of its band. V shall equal 0.28 nm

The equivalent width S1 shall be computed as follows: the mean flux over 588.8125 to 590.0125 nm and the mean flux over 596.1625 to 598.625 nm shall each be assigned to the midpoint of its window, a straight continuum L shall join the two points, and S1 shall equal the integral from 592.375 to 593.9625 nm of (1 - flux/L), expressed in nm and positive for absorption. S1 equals 0.16 nm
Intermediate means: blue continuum 296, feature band 248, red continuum 255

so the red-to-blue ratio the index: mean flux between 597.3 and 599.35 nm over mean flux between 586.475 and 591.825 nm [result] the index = 0.87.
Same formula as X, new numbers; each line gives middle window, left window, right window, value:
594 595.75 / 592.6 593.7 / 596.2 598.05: 0.01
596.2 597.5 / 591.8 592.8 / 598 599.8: -0.03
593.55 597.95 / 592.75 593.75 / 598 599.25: -0.04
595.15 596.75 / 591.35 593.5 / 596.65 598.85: 0.01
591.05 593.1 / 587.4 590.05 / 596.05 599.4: 0.28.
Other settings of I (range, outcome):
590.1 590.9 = 259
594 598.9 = 253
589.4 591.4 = 268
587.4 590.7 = 301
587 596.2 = 271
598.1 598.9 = 250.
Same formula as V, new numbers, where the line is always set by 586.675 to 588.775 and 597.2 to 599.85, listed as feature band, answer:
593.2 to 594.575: 0.14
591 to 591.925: 0.13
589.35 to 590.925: 0.16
